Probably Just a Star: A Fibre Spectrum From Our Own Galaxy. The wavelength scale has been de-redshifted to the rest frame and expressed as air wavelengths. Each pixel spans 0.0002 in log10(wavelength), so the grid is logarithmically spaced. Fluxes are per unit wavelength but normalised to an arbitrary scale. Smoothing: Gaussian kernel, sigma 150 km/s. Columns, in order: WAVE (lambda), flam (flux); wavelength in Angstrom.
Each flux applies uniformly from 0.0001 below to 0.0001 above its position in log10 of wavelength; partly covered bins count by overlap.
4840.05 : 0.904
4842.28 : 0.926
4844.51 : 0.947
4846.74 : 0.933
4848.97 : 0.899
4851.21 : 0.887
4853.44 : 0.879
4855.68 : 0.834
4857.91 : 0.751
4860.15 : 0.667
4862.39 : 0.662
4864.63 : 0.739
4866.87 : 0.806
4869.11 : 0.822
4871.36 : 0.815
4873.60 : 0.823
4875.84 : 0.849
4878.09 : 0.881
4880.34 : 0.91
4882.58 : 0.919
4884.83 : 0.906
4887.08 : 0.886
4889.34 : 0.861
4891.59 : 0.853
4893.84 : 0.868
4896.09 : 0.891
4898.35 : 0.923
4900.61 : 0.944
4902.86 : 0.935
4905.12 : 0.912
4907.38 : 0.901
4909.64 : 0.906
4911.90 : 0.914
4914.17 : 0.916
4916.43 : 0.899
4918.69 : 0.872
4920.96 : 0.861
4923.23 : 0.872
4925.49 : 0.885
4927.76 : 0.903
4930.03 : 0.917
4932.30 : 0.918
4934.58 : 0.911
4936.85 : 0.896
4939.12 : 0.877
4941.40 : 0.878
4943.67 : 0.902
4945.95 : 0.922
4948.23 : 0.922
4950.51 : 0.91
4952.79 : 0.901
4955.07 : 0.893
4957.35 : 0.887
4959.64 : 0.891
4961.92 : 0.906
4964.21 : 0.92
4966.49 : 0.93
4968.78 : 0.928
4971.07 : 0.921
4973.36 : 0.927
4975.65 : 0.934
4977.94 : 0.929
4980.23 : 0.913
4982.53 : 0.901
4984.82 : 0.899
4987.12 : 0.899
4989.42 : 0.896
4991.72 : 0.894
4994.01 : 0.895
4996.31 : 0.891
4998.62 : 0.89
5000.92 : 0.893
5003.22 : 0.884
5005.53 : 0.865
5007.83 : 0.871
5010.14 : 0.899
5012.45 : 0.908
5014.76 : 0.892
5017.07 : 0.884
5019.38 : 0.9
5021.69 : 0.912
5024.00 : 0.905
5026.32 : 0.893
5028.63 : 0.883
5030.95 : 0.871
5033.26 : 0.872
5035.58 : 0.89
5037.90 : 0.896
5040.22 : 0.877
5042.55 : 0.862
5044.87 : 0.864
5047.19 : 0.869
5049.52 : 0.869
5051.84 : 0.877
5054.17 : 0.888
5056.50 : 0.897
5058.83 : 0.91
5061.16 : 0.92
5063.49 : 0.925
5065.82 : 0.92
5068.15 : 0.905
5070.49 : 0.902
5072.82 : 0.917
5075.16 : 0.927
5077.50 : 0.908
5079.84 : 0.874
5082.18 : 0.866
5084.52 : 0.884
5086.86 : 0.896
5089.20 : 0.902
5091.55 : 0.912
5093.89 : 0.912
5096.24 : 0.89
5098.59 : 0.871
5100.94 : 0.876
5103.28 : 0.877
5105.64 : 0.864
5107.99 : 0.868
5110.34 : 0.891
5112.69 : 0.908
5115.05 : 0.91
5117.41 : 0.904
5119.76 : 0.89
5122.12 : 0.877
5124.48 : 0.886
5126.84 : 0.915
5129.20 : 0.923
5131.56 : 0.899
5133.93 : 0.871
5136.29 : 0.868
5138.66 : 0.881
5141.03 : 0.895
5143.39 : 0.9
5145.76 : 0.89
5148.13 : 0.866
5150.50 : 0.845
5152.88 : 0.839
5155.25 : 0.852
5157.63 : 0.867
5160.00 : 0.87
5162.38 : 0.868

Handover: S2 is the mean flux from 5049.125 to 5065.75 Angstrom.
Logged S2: 0.901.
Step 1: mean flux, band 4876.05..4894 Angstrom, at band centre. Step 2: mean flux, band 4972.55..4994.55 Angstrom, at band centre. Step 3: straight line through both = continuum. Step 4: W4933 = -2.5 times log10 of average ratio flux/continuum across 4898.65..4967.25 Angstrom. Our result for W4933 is -0.01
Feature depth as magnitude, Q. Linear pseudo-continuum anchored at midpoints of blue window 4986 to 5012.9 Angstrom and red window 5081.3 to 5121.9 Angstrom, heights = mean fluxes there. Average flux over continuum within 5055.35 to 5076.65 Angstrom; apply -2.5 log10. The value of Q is -0.03 mag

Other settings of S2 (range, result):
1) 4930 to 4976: 0.908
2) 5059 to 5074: 0.915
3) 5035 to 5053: 0.875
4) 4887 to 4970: 0.9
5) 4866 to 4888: 0.862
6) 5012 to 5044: 0.888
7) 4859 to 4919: 0.862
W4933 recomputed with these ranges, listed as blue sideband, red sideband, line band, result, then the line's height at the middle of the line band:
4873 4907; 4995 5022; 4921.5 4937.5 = -0.01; 0.891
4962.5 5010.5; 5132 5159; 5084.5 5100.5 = -0.02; 0.882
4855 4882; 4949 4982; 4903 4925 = -0.05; 0.853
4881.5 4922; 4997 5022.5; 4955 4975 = -0.02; 0.894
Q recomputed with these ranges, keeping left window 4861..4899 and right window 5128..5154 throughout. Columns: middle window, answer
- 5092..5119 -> -0.02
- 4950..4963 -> -0.05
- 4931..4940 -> -0.06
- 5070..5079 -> -0.05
